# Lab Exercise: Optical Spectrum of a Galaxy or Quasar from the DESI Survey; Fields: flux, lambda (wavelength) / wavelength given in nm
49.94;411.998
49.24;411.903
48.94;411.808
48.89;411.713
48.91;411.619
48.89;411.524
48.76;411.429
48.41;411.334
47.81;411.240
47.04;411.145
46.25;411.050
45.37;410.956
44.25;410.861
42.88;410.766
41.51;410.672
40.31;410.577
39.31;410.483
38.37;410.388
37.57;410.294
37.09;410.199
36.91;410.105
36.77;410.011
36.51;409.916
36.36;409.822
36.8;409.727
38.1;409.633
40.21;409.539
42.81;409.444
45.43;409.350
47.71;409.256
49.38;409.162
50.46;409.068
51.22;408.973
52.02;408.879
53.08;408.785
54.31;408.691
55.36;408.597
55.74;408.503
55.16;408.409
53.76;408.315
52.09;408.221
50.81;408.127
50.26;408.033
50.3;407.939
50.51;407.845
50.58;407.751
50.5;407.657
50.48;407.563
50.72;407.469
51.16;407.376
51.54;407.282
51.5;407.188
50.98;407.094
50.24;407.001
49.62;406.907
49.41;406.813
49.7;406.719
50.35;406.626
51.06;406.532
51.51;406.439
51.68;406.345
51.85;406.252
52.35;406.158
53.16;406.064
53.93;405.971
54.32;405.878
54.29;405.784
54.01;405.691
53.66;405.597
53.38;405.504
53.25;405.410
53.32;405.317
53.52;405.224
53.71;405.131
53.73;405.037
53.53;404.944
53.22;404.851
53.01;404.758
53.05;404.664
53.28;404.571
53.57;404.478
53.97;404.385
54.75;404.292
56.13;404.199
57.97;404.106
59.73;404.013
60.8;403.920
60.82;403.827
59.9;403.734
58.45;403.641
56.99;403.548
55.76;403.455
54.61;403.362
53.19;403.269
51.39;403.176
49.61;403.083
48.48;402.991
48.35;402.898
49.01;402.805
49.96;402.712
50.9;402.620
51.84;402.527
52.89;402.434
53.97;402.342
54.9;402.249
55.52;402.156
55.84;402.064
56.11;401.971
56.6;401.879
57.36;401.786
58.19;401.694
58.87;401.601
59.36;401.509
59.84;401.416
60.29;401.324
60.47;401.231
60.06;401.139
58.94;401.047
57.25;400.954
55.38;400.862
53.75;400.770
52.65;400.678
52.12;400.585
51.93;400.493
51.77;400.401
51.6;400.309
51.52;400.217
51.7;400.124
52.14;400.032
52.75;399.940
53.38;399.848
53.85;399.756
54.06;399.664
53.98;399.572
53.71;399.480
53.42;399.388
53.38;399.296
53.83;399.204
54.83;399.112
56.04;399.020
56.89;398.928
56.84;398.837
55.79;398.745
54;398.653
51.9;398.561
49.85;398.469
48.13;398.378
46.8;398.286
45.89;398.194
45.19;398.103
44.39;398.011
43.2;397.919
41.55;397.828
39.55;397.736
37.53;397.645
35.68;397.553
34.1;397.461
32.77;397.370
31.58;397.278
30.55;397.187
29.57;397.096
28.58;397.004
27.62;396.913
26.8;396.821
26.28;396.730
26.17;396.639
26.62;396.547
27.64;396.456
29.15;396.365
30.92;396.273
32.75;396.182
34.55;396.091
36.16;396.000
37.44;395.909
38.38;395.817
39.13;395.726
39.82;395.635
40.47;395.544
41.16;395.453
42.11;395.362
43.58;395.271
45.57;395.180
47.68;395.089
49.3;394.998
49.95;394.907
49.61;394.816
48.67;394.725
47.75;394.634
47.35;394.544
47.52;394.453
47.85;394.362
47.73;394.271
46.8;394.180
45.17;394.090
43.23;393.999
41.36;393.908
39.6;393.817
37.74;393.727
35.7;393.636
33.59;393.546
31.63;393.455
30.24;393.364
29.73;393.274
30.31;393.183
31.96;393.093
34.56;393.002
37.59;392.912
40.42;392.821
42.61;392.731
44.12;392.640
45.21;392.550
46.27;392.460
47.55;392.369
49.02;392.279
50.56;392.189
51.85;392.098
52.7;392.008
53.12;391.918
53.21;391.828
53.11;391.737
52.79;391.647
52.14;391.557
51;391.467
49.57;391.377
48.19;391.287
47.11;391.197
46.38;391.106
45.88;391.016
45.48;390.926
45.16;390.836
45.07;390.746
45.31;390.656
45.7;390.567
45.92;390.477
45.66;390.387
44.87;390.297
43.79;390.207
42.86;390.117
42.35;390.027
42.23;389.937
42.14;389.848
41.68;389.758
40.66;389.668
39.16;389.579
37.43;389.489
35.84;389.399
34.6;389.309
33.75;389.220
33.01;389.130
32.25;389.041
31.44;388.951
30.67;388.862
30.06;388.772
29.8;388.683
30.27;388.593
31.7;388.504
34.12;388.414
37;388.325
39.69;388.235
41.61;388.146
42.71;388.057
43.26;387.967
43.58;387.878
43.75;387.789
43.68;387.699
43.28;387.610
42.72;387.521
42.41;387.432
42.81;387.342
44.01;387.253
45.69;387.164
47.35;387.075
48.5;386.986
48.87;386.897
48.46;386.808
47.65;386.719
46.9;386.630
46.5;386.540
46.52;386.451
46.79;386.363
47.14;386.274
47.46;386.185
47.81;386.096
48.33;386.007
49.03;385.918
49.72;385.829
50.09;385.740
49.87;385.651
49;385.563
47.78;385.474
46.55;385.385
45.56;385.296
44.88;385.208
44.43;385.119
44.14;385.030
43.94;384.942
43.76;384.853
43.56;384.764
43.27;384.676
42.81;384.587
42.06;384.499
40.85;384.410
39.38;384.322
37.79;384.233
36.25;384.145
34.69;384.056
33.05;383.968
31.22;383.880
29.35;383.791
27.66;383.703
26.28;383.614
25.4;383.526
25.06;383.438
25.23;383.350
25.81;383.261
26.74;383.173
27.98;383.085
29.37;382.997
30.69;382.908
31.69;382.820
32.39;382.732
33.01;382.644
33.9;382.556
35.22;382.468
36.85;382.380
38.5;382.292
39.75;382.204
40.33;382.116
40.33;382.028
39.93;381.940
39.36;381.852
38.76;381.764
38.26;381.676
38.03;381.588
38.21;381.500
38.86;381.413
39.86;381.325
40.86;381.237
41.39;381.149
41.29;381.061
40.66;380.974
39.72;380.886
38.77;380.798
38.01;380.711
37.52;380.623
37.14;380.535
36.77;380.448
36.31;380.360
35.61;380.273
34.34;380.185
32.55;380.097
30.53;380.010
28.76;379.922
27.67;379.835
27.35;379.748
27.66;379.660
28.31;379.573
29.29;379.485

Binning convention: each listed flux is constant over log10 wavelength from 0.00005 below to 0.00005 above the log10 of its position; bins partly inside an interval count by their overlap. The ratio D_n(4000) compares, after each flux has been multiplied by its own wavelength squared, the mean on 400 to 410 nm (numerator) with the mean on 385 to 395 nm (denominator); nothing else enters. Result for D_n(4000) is 1.3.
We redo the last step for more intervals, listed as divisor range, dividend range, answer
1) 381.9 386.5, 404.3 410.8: 1.42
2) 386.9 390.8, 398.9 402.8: 1.45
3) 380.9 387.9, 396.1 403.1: 1.28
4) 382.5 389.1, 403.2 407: 1.50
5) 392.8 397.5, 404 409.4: 1.48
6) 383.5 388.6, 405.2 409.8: 1.33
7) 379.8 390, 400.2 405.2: 1.55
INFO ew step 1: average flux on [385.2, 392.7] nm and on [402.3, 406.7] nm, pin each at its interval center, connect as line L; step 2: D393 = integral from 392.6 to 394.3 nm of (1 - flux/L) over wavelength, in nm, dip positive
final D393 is 0.32 nm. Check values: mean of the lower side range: 44.2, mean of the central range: 38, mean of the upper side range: 53.6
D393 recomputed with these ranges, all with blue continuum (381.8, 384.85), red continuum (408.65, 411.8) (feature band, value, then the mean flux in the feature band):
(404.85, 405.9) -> -0.28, 53.7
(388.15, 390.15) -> 0.03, 36.1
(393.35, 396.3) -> -0.24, 41.7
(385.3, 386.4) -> -0.40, 48.2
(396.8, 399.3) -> -0.22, 43.3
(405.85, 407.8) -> -0.37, 51.2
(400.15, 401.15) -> -0.32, 54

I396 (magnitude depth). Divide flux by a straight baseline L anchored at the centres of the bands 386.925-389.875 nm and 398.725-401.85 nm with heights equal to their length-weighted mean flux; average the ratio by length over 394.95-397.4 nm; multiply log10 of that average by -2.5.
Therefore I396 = 0.38 mag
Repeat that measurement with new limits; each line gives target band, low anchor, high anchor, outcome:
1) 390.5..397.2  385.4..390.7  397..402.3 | 0.12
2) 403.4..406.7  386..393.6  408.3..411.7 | -0.22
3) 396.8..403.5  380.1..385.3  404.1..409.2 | -0.04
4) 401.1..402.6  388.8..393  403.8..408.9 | -0.13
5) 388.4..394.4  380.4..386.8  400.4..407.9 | 0.08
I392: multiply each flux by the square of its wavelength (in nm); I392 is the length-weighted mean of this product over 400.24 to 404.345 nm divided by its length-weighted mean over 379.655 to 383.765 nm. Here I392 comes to 1.79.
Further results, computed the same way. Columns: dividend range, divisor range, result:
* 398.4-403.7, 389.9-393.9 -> 1.30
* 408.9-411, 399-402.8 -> 0.80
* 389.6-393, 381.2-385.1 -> 1.35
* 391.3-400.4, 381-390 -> 1.17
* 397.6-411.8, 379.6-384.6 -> 1.65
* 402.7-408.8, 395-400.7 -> 1.27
